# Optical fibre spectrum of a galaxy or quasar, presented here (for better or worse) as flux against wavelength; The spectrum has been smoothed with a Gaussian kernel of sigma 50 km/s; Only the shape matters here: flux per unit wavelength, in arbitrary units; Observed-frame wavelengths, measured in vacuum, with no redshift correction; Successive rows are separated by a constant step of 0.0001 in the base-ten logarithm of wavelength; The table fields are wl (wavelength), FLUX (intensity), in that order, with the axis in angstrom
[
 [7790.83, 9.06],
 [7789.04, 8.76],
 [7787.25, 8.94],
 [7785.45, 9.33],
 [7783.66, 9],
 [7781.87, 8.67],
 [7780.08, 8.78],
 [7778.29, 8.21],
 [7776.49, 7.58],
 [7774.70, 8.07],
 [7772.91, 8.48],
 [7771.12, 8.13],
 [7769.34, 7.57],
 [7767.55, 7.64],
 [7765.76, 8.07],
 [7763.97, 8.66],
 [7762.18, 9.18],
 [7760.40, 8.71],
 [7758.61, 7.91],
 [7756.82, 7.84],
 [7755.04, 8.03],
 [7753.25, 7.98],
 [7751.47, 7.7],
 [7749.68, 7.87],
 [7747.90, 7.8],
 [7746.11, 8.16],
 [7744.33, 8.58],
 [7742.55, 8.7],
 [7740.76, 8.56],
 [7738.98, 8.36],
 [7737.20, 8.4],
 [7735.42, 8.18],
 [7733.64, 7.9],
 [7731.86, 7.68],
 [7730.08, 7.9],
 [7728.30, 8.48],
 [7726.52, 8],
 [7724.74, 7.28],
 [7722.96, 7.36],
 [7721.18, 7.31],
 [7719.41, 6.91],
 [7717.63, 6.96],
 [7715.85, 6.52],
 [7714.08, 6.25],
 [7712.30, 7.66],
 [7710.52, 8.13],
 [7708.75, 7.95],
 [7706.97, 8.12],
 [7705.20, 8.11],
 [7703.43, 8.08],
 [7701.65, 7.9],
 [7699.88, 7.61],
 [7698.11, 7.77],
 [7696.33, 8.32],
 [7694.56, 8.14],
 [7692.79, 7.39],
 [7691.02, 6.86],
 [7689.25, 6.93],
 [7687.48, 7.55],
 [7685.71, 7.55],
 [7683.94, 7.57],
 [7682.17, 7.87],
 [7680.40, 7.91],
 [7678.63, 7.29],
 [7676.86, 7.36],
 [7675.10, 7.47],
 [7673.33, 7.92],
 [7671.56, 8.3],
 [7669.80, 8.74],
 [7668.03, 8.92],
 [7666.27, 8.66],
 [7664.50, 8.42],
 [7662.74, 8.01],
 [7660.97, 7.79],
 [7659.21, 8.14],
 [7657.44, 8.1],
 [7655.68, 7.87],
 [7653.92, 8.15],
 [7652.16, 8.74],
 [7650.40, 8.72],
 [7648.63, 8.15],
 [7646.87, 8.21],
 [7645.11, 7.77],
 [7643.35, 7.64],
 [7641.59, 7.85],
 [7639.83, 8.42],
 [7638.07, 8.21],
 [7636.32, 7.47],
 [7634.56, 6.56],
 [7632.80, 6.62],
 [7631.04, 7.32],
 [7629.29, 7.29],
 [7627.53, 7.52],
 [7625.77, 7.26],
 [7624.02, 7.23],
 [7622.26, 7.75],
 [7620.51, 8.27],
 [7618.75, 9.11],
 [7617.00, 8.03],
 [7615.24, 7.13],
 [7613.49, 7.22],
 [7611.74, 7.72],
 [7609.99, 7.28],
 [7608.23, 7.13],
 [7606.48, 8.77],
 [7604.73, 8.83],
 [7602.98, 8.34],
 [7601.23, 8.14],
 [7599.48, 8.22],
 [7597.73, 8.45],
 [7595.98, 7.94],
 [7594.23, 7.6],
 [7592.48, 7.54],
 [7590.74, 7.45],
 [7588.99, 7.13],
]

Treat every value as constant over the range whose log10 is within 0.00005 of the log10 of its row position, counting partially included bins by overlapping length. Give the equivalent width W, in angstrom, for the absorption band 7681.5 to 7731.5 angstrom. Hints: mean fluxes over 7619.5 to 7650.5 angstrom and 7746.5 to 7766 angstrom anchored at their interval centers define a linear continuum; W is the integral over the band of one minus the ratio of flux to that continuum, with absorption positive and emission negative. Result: 2.3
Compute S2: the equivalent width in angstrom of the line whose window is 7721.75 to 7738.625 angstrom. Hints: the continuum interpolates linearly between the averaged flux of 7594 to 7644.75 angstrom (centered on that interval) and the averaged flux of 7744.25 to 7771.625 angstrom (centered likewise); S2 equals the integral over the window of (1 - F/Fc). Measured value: 0.3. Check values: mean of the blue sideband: 7.77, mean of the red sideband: 8.1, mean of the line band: 7.91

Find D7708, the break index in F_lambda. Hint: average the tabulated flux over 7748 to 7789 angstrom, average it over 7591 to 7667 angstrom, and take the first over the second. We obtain 1.05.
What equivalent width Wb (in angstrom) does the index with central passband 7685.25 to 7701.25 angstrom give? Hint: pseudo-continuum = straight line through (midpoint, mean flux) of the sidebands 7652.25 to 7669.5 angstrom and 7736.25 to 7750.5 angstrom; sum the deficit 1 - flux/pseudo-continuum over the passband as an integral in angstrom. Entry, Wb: 1.4 angstrom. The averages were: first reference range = 8.27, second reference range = 8.31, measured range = 7.58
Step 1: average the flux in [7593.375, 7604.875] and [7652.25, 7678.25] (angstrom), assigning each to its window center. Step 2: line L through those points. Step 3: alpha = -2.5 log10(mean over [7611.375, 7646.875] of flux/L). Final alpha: 0.072 mag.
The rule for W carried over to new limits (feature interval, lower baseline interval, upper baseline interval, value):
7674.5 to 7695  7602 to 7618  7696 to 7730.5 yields 0.54 angstrom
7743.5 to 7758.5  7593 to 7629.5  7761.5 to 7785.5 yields 0.53 angstrom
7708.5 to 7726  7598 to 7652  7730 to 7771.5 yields 1.83 angstrom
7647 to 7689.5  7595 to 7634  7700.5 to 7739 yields -1.58 angstrom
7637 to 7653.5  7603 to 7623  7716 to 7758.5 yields -0.51 angstrom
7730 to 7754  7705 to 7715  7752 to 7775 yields -0.49 angstrom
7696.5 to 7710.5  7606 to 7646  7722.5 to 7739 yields -0.18 angstrom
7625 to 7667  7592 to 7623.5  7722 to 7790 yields 0.85 angstrom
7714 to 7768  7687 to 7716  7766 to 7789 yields 0.65 angstrom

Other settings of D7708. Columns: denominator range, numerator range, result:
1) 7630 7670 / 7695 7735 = 0.96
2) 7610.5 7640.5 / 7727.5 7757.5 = 1.07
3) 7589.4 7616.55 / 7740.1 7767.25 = 1.05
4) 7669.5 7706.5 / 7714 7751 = 1.01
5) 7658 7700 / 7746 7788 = 1.05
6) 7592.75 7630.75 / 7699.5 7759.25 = 1.00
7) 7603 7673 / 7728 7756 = 1.03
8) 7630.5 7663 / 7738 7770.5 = 1.04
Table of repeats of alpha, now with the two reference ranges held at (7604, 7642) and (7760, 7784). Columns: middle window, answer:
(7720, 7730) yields 0.060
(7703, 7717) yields 0.066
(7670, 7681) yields 0.018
